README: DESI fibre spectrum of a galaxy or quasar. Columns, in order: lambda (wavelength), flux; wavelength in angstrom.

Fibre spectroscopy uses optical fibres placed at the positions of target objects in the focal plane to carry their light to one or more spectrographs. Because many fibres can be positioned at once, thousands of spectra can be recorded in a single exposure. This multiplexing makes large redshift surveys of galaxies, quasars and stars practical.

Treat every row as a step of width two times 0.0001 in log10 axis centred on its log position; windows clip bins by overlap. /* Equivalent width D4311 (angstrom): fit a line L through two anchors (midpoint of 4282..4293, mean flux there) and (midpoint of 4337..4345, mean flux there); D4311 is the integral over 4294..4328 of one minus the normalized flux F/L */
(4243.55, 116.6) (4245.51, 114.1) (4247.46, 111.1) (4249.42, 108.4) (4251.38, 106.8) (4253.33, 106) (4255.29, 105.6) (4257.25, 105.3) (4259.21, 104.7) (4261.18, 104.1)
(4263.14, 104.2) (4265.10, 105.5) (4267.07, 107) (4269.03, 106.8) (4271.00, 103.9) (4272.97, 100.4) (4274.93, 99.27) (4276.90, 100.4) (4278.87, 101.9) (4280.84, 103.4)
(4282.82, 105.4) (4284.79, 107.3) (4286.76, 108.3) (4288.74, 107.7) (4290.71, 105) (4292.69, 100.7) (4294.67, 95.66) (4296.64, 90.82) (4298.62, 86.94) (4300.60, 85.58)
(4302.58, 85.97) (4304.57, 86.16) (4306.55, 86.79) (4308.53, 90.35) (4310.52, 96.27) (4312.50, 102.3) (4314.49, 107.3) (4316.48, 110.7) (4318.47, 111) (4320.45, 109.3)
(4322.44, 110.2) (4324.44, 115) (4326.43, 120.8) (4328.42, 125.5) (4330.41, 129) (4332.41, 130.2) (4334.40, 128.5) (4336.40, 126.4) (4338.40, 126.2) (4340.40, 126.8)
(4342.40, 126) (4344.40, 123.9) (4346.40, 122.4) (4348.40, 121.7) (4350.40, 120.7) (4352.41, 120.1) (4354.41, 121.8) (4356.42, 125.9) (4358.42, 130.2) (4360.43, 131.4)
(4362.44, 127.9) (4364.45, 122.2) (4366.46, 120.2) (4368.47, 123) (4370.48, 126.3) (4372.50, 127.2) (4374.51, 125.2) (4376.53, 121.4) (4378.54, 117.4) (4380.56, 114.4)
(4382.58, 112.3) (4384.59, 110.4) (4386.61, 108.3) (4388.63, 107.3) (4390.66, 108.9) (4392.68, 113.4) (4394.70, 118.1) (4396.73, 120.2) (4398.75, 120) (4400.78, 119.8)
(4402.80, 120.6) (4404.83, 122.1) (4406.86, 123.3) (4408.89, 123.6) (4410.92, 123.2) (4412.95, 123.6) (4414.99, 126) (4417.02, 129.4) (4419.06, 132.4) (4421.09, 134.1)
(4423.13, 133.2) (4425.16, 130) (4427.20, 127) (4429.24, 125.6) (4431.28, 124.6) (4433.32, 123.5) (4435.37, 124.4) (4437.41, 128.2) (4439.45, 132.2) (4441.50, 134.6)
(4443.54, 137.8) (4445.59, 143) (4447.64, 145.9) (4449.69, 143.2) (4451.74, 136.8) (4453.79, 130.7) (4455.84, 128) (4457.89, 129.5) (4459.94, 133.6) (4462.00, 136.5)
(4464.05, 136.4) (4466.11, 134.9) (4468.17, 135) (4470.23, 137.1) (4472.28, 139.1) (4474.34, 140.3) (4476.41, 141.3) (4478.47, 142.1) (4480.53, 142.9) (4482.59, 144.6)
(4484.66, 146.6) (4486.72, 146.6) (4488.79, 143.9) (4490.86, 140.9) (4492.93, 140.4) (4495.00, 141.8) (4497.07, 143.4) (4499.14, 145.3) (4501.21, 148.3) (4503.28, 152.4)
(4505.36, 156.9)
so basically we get 4.44 angstrom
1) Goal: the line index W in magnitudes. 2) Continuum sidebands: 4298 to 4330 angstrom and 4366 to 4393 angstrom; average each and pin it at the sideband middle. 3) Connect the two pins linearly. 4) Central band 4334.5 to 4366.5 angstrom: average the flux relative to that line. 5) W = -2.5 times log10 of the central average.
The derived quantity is -0.133 mag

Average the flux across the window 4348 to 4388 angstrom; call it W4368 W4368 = 121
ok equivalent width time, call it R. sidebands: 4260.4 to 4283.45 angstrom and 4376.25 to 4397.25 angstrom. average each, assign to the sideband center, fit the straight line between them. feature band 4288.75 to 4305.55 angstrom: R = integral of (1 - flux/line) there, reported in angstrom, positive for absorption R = 2.01 angstrom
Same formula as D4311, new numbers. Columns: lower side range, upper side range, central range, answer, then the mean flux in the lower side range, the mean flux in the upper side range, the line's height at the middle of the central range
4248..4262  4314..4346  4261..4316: 6.3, 106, 121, 113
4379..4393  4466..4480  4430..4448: -0.6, 111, 139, 128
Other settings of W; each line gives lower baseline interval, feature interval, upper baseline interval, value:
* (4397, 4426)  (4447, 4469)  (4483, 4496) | 0.01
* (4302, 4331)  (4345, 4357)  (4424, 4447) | -0.08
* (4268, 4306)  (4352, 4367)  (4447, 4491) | -0.10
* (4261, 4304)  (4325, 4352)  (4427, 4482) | -0.12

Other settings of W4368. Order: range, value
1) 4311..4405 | 120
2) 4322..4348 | 124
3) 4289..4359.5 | 112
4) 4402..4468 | 131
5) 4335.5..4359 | 124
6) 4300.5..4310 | 87.5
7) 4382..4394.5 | 111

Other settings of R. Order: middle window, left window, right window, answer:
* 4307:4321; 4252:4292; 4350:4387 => 1.1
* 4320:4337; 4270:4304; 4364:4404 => -2.3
